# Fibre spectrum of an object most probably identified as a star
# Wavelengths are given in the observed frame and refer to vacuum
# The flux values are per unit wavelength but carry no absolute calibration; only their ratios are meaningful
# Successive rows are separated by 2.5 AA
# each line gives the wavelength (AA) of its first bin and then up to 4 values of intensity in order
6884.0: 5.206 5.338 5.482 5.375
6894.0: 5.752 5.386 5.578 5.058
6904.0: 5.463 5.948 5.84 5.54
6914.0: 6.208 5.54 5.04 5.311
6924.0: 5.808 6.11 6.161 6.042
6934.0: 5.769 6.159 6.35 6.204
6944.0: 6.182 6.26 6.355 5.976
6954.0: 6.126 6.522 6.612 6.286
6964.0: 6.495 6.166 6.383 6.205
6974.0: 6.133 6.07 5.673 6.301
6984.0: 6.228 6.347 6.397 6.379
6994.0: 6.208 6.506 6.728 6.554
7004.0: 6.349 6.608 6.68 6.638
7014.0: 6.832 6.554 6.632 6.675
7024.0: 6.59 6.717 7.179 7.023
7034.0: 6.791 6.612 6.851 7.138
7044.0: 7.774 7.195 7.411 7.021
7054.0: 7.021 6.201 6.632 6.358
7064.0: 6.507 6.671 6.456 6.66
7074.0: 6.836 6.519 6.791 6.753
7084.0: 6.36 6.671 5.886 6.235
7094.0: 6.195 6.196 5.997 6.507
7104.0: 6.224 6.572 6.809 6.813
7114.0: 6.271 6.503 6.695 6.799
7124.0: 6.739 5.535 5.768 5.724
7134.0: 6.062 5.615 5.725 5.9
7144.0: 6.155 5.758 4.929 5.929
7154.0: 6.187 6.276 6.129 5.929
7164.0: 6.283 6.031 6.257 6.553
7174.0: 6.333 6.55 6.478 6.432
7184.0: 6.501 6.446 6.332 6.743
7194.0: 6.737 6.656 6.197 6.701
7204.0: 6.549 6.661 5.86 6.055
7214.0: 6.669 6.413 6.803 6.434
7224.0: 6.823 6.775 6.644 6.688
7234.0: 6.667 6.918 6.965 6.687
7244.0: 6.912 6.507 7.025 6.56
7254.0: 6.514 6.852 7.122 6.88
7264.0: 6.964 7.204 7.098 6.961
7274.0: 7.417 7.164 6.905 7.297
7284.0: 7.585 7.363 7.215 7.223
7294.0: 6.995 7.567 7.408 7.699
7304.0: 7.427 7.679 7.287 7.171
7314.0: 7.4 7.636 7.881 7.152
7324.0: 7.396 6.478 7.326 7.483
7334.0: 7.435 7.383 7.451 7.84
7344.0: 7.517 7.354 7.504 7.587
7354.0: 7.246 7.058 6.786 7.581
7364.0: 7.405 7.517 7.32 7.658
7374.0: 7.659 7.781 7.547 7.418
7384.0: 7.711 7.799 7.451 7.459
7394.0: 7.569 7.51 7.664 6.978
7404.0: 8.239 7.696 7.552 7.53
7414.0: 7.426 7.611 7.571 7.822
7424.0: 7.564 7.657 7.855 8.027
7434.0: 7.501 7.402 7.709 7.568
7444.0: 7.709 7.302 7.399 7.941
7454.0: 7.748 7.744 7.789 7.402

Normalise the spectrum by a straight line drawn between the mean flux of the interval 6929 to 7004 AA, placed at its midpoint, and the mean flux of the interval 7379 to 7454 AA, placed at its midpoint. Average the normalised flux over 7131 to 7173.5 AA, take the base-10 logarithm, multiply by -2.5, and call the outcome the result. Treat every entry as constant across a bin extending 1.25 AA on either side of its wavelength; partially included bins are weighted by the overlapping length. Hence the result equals 0.14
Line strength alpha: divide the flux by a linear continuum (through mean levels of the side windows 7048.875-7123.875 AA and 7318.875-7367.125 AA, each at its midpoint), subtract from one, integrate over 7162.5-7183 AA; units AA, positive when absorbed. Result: 1.4 AA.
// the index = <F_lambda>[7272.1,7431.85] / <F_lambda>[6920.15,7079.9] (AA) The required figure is 1.15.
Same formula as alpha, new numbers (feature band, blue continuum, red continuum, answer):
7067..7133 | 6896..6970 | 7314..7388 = 1.5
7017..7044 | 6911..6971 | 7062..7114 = -2.3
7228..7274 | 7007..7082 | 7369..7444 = 2.5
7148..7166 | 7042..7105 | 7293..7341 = 2.4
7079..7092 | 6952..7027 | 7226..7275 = 0.3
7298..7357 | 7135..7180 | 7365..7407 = -1.8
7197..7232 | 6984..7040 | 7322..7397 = 2.8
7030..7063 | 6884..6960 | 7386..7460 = -3.4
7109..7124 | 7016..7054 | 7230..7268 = 0.6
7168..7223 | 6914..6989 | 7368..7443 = 3.5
